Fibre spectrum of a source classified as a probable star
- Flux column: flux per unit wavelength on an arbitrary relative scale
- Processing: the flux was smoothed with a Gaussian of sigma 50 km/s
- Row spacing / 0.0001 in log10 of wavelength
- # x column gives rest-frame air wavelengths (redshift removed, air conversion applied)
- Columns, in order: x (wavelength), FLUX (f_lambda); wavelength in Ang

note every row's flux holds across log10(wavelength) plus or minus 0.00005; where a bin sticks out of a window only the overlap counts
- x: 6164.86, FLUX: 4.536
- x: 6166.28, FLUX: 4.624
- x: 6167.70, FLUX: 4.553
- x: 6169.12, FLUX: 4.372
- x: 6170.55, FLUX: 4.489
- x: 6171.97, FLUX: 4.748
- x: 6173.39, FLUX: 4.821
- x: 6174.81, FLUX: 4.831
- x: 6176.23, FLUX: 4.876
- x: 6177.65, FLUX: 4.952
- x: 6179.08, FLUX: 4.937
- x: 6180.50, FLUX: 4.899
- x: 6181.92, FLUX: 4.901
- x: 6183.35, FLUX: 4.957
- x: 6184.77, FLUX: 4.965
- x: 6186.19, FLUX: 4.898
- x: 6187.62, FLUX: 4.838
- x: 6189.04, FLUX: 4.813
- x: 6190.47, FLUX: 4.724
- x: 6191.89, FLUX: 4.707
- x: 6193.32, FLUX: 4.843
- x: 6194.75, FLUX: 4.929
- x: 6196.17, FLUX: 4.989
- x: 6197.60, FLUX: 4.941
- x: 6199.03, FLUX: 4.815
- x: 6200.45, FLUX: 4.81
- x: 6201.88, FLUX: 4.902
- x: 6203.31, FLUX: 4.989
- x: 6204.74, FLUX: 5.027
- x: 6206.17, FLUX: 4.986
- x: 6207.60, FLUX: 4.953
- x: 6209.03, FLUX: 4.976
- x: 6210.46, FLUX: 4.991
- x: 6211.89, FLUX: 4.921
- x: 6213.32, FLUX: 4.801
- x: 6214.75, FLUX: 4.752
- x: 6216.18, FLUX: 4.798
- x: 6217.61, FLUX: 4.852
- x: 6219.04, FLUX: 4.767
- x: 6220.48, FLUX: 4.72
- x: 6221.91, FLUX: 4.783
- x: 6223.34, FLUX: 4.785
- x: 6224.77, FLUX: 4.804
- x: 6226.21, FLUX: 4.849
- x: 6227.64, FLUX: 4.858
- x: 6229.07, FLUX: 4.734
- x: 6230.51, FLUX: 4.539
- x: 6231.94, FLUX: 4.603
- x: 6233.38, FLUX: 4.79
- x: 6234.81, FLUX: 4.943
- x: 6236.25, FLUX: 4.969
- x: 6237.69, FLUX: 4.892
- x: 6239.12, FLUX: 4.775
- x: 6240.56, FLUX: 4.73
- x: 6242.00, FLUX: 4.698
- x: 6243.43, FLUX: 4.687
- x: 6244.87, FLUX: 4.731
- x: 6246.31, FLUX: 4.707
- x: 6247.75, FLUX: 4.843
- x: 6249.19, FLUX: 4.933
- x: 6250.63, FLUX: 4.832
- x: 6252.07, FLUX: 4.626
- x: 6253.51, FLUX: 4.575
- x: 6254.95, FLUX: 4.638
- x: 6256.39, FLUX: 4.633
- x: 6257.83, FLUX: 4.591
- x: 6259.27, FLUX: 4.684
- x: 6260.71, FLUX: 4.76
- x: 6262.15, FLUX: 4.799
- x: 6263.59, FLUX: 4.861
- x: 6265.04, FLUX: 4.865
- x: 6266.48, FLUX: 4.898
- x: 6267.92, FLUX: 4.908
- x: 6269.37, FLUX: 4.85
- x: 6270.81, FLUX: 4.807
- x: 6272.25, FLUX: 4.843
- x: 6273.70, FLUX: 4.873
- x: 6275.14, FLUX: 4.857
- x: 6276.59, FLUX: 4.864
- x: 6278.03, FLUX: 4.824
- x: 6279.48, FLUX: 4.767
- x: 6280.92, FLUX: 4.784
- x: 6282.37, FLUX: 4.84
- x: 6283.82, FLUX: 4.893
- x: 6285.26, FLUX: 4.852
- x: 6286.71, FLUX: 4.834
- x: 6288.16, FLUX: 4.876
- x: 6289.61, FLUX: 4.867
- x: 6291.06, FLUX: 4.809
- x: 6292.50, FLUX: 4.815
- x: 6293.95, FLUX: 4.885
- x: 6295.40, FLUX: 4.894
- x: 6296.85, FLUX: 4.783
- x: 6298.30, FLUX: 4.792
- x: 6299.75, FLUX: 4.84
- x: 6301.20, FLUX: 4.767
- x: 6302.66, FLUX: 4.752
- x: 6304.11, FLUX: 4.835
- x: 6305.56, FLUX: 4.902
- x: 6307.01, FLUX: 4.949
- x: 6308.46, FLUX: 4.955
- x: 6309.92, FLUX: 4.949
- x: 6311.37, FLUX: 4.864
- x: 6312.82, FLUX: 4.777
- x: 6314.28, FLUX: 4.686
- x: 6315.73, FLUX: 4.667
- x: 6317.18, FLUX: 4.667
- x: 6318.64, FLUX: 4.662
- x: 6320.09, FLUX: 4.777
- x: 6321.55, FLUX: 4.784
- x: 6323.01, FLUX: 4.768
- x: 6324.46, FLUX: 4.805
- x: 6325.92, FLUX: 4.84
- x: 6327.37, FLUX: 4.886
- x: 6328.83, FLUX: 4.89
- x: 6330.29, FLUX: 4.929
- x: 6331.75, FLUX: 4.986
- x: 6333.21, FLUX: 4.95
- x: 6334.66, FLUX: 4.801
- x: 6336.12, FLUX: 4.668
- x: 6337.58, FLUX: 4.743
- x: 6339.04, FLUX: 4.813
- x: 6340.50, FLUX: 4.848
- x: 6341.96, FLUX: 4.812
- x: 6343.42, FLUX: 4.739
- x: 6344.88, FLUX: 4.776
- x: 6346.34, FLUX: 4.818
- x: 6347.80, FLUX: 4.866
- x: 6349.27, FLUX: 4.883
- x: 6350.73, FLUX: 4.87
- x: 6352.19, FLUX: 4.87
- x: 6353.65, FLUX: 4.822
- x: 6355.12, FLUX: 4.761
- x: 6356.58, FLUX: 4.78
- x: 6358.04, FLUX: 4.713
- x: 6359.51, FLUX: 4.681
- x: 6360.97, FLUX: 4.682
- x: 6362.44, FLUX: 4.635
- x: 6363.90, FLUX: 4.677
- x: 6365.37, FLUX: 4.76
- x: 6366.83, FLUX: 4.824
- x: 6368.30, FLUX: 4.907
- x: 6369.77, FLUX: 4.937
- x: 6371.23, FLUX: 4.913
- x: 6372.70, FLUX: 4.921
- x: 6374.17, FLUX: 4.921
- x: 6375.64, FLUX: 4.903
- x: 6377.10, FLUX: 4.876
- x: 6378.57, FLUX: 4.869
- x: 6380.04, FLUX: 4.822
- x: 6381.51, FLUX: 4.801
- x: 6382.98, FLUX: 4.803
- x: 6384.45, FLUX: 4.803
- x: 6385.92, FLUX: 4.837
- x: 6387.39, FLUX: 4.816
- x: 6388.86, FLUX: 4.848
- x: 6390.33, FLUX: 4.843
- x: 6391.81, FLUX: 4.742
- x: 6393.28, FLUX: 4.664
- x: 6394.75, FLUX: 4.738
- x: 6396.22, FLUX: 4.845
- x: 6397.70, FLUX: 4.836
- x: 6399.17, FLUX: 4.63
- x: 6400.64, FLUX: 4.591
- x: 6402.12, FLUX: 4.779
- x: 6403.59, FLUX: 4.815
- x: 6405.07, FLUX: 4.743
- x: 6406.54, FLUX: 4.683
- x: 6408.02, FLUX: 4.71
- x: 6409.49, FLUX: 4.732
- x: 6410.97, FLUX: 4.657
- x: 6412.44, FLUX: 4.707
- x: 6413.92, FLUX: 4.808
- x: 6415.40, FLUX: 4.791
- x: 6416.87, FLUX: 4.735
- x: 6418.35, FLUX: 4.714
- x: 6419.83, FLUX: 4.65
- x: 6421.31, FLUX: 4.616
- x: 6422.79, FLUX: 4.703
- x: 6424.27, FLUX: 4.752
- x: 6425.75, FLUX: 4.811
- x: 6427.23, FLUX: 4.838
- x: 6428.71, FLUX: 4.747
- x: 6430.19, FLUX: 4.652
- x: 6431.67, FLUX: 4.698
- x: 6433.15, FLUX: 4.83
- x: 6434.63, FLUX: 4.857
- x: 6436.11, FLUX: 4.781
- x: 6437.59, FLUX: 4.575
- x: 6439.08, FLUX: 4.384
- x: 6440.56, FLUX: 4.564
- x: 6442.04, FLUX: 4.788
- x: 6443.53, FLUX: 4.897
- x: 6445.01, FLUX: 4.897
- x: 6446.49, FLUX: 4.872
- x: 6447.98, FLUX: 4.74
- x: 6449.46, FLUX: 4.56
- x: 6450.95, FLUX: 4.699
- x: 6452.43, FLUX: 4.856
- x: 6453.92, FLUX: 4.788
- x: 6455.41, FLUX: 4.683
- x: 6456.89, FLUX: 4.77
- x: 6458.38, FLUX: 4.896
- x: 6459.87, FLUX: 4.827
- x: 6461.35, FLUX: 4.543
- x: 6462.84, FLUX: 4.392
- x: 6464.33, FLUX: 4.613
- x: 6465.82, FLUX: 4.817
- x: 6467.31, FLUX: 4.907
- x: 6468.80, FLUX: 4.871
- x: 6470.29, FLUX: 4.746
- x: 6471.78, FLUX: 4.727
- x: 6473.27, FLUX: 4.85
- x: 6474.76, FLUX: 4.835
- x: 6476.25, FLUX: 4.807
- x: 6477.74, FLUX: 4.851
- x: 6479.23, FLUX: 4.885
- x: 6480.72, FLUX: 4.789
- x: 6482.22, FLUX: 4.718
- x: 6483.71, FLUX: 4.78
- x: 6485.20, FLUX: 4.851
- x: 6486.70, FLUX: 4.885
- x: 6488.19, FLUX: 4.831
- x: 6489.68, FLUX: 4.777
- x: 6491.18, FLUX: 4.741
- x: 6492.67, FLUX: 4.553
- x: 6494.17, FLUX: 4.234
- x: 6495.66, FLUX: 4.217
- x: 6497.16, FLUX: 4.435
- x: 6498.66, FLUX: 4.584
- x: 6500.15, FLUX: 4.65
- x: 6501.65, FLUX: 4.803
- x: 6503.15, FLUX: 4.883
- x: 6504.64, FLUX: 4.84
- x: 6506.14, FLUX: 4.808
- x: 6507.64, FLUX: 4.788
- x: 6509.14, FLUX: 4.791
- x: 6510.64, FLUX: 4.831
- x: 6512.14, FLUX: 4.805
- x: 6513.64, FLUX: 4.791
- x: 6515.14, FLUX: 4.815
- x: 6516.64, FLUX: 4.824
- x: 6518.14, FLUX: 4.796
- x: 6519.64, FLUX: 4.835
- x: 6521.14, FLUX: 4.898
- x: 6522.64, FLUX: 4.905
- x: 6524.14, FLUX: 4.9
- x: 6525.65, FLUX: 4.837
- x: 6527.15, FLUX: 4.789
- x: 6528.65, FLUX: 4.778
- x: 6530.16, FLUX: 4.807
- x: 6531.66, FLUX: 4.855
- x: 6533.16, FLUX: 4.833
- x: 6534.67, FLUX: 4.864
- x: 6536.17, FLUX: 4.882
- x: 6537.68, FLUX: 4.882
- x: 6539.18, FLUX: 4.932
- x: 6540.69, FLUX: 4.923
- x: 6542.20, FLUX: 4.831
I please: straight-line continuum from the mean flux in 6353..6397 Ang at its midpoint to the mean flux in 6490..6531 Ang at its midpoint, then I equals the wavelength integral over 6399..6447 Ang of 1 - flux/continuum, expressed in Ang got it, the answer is 0.5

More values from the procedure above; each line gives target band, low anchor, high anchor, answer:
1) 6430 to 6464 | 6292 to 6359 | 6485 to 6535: 0.4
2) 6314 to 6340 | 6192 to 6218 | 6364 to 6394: 0.3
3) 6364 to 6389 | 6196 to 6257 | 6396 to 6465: -0.6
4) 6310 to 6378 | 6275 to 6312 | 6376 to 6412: 0.0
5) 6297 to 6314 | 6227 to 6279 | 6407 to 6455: -0.3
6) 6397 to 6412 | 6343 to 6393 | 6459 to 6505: 0.2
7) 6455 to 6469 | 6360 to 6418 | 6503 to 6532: 0.2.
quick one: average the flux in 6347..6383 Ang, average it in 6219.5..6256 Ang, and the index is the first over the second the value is 1.0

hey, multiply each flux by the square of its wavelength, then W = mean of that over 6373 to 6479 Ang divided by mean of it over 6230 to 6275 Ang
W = 1.1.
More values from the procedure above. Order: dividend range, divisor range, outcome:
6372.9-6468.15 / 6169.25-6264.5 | 1.05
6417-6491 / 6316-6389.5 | 1.02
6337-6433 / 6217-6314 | 1.03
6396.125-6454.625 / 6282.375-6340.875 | 1.02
